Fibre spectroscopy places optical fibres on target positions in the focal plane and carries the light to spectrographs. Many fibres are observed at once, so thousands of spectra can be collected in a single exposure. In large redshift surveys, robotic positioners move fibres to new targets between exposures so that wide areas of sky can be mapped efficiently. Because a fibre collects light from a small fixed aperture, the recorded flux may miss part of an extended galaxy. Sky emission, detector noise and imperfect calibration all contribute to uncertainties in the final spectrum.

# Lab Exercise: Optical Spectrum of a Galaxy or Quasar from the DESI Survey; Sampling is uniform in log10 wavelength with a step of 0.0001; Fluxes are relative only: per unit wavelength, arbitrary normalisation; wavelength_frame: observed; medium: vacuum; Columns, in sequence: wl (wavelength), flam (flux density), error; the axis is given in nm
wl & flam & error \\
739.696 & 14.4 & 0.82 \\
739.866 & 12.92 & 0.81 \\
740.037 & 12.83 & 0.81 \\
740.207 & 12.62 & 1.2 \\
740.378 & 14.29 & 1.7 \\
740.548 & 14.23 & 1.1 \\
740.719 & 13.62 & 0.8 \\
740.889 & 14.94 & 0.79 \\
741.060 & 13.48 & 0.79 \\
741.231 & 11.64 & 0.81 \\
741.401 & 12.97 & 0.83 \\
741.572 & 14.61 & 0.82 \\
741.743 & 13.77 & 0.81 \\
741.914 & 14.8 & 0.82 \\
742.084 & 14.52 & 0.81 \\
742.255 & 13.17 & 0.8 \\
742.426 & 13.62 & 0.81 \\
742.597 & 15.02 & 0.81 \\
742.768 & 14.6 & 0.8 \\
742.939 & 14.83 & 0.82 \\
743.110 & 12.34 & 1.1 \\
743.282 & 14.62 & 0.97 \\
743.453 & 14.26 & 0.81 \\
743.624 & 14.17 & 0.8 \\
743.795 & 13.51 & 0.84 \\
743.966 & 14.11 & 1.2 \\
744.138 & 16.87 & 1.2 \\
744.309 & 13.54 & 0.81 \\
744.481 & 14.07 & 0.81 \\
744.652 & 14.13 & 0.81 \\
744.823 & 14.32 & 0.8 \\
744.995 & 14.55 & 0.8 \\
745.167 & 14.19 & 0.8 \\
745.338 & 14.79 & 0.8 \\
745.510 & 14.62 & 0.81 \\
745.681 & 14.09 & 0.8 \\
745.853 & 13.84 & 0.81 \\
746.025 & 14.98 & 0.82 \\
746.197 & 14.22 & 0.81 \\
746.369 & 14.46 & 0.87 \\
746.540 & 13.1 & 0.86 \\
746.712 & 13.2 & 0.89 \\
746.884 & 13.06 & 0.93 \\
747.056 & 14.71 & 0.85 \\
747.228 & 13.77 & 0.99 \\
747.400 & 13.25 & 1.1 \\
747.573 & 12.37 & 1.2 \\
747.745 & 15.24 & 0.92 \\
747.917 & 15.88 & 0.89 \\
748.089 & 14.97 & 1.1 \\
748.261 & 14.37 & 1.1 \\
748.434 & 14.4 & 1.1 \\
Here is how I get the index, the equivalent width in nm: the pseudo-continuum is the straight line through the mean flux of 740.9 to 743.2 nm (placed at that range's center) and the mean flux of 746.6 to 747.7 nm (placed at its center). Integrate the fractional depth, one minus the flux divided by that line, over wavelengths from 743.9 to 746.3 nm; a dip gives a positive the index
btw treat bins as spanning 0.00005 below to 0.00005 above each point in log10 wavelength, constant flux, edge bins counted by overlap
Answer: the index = -0.15 nm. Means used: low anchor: 13.8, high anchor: 13.4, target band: 14.4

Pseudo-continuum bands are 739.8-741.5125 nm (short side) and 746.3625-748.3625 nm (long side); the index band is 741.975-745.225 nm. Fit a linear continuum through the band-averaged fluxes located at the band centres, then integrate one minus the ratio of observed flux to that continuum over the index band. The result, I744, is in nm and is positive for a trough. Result -0.14 nm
